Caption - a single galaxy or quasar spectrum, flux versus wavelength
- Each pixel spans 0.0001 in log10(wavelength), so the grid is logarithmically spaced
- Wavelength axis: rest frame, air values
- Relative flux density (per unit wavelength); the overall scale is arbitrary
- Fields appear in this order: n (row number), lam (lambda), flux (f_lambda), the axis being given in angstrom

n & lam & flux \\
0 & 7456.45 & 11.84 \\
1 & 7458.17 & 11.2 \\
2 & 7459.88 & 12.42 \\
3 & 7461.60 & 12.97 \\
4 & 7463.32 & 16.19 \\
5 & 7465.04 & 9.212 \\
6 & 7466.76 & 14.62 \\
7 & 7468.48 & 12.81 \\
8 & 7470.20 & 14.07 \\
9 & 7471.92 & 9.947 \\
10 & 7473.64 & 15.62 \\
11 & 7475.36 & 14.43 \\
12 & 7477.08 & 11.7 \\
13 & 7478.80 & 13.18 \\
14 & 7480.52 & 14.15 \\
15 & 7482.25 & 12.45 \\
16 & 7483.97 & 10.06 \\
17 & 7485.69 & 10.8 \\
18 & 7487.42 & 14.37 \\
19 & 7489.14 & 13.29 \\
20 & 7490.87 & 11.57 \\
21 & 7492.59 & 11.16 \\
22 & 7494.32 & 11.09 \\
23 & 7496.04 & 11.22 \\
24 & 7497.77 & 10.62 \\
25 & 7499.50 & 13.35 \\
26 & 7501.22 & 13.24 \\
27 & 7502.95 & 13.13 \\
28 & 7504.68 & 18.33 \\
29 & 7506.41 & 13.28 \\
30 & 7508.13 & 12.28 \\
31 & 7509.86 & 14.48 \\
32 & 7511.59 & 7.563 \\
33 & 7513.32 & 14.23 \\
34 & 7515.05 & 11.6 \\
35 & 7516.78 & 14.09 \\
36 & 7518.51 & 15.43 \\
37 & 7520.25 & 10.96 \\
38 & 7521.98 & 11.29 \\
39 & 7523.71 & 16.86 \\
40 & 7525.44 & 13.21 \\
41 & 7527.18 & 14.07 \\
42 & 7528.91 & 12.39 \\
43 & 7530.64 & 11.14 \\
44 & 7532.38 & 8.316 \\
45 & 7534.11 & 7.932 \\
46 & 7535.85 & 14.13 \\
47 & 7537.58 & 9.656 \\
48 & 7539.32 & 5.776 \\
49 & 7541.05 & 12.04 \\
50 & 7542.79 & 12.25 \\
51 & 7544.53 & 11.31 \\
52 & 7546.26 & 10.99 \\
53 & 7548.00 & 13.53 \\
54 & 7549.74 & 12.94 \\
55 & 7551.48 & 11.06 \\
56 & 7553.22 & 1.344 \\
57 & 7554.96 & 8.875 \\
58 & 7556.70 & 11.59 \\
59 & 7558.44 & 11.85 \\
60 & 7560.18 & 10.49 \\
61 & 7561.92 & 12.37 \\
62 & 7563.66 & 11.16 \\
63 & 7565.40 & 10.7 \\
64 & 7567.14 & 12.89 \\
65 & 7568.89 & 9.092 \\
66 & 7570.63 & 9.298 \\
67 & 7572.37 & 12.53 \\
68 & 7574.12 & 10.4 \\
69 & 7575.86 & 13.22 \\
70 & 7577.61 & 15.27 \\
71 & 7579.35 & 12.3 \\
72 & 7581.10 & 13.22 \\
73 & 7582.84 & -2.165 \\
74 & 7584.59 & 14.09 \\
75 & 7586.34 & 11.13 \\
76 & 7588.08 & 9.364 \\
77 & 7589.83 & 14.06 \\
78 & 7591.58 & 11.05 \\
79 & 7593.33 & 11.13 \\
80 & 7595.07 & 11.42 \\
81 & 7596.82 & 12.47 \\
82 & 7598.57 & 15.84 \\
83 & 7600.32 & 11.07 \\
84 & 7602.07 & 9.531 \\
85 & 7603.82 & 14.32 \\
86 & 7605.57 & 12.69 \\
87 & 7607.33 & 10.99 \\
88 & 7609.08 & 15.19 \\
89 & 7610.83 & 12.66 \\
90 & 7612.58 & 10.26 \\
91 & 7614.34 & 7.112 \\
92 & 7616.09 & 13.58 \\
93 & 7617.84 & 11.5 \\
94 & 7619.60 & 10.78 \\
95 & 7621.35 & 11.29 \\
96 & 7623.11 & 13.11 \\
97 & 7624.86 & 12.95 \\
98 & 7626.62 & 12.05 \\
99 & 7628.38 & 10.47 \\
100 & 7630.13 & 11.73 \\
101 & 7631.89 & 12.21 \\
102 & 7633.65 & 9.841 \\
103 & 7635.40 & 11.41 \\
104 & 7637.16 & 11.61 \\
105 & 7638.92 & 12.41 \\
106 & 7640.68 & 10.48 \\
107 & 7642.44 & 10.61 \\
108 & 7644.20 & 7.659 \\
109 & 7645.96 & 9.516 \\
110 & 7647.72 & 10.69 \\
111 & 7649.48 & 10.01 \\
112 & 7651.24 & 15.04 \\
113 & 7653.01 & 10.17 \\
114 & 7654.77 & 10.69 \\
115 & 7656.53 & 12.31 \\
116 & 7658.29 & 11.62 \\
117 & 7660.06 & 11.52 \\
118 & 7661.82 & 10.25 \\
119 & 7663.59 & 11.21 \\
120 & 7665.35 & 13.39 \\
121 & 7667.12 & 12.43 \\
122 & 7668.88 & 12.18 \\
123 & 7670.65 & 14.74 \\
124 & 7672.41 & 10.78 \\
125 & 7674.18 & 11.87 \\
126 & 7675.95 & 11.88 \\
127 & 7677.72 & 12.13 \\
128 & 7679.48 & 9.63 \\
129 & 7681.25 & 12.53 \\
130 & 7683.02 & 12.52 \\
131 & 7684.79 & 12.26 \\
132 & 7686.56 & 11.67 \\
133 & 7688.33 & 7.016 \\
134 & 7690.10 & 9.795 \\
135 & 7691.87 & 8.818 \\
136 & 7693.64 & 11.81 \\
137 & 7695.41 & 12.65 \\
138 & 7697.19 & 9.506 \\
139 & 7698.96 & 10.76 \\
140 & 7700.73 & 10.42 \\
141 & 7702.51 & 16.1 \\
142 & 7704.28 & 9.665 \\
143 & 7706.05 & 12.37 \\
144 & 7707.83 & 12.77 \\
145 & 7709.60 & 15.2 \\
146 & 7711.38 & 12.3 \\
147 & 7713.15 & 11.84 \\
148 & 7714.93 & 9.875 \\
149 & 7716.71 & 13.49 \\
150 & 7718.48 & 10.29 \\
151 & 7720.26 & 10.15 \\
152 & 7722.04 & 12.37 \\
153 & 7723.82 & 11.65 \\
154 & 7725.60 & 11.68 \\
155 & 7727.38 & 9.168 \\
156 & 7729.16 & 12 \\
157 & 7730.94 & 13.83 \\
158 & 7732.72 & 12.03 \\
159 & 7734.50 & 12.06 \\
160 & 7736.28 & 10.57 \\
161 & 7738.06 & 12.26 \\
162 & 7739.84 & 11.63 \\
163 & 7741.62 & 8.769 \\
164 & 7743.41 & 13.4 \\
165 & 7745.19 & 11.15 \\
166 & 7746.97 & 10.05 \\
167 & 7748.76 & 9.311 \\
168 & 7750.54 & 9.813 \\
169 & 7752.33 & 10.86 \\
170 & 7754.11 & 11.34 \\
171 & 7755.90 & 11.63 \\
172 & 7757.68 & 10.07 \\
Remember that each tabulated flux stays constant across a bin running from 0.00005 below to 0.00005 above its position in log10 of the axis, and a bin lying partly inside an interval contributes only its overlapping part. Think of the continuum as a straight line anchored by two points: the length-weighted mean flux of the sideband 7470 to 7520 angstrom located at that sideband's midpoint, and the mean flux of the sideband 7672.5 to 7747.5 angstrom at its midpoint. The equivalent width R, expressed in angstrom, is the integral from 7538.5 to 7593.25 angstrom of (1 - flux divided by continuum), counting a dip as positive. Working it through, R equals 6.8 angstrom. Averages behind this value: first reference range 12.7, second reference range 11.5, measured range 10.8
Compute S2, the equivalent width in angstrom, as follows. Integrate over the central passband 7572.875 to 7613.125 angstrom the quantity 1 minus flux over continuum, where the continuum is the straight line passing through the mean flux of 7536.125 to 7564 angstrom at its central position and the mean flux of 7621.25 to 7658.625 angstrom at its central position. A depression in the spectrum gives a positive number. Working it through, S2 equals -3.2 angstrom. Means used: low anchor 10.5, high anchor 11.3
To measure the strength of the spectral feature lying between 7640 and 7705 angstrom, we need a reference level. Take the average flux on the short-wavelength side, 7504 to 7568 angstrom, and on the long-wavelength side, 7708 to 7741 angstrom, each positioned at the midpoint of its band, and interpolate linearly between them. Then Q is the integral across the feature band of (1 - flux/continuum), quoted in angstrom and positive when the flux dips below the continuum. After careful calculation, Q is 2.8 angstrom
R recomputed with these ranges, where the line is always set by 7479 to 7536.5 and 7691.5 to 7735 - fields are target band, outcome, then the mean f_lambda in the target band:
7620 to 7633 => 0.2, 11.9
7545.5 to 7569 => 3.1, 10.7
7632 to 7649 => 2.1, 10.5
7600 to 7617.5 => 0.5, 11.8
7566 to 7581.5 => 0.4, 12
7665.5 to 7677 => -0.5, 12.4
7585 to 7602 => 0.4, 11.9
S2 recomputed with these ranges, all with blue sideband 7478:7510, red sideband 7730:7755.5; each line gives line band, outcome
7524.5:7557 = 4.6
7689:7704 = 0.5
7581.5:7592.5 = 2.2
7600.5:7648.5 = 2.3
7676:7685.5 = -0.2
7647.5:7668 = 0.2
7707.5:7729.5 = -0.7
